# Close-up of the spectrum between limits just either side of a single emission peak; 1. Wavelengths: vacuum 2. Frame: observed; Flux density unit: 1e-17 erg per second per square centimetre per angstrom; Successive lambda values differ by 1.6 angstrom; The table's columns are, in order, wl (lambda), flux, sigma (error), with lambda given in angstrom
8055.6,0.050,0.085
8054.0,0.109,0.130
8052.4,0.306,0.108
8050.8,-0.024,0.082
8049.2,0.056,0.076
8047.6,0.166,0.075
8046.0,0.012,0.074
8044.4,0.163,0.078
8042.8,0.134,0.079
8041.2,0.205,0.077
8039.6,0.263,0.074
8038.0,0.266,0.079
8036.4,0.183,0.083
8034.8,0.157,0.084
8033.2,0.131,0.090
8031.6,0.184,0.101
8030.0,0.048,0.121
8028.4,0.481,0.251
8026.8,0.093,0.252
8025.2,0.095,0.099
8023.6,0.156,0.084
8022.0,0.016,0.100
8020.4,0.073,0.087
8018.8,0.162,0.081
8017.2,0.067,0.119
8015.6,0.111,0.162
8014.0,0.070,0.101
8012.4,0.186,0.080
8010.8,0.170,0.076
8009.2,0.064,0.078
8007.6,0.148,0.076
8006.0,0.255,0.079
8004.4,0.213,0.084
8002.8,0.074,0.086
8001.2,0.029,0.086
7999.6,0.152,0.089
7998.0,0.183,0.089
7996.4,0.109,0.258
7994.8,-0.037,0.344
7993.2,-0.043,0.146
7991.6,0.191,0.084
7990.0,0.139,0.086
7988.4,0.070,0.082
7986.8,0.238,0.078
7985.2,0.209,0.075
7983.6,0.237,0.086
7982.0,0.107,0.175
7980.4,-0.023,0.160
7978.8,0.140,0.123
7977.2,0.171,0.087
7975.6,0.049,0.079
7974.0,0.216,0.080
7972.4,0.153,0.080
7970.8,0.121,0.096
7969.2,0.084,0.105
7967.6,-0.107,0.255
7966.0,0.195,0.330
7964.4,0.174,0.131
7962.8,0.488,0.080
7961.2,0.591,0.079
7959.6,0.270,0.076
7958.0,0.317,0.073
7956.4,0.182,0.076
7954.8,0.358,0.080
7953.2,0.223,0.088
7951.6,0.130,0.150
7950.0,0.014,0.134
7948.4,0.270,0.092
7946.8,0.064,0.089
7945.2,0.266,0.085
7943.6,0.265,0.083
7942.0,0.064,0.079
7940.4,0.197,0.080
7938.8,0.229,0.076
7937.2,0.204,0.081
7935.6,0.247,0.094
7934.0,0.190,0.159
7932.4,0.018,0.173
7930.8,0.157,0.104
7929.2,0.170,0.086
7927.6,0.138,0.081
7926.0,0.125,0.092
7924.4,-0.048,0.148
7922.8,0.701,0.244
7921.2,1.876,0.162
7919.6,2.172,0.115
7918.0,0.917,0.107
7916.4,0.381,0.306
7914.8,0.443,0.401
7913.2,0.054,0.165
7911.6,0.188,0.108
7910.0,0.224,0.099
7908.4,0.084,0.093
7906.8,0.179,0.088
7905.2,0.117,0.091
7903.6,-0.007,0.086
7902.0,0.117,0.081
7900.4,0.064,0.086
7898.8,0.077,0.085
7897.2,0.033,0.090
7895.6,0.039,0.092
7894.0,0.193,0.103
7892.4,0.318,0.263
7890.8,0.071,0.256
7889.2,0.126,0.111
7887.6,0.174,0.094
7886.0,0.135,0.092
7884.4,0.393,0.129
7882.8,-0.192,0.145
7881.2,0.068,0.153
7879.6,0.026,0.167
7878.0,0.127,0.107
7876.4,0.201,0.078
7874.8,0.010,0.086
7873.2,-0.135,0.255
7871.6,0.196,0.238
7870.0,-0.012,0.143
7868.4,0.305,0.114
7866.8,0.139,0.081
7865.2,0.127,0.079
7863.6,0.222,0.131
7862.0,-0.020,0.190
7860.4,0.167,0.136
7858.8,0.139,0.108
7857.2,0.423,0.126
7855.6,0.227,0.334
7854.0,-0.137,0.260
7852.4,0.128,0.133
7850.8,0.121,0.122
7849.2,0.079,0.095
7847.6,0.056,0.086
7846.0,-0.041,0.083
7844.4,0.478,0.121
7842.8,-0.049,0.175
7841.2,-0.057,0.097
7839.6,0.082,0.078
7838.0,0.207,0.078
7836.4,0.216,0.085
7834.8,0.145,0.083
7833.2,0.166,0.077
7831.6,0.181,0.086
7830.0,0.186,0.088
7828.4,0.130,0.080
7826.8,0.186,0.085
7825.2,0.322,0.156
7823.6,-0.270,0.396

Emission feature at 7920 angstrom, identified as Hgamma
